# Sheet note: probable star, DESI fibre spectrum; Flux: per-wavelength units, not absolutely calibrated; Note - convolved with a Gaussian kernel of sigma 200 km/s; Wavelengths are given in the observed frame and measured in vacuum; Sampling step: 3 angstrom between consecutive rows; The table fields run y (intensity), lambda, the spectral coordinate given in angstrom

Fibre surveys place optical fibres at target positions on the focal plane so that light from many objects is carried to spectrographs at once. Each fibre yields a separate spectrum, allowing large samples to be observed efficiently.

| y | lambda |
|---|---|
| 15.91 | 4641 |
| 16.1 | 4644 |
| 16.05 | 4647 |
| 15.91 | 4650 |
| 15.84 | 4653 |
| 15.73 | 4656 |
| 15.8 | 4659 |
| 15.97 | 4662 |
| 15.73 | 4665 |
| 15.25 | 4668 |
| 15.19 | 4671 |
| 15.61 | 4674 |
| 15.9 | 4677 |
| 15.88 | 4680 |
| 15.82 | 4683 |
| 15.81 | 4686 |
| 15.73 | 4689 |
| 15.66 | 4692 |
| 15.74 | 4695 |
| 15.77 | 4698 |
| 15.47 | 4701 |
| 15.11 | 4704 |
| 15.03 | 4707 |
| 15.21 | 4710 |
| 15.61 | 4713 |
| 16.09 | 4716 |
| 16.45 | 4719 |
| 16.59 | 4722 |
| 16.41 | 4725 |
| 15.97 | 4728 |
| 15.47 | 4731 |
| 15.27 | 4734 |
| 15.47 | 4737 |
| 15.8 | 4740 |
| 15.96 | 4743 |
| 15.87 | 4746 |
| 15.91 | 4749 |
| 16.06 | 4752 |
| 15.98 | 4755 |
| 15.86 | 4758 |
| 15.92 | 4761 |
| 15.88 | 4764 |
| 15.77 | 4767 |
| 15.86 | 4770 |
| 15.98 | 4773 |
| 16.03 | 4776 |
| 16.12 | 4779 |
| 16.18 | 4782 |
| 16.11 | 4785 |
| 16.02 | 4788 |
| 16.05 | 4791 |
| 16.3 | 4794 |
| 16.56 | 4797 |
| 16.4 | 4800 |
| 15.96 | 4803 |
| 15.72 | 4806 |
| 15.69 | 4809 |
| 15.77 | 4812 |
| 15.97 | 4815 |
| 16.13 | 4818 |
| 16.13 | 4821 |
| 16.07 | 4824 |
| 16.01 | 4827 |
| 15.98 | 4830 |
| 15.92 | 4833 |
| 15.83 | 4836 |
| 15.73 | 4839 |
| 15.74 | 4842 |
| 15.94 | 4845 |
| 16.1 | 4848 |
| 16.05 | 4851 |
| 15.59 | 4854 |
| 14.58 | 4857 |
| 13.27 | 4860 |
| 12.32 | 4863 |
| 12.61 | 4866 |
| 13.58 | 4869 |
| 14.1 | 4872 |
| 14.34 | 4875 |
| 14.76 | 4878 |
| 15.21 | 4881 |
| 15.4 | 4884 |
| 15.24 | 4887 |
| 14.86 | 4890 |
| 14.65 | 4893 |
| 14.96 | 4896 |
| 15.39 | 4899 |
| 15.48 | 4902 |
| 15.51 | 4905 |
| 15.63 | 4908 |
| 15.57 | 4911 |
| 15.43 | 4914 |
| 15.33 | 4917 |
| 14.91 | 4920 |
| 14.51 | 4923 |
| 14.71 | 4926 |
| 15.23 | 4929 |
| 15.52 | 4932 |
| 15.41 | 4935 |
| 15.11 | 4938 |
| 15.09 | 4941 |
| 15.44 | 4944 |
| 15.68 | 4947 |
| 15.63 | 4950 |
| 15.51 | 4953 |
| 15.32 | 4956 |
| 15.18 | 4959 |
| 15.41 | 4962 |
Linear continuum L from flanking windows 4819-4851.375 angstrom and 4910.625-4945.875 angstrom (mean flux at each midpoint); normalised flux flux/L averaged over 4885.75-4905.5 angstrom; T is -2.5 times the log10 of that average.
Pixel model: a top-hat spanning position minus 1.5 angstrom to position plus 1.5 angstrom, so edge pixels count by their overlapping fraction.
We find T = 0.02 mag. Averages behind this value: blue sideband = 16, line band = 15.1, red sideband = 15.2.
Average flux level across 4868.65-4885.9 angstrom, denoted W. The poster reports 14.6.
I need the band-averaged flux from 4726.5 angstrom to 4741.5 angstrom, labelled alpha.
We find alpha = 15.6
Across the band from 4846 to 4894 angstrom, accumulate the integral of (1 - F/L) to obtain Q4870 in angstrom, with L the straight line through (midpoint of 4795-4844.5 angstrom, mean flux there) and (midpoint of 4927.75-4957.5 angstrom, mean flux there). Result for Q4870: 3.6 angstrom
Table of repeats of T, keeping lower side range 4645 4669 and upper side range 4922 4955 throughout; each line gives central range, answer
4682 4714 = 0.013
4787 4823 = -0.037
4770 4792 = -0.034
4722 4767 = -0.016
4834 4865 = 0.025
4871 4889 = 0.037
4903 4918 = -0.012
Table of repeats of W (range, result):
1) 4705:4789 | 15.9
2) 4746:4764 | 15.9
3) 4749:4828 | 16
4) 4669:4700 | 15.7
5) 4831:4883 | 14.8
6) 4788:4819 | 16.1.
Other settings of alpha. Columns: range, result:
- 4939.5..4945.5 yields 15.3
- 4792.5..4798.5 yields 16.4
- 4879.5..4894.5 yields 15.1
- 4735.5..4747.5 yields 15.8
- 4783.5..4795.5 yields 16.1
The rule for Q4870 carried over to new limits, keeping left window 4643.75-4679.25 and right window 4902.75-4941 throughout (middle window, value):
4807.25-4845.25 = -1.2 angstrom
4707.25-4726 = -0.4 angstrom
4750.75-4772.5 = -0.5 angstrom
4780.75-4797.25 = -0.7 angstrom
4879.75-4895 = 0.2 angstrom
